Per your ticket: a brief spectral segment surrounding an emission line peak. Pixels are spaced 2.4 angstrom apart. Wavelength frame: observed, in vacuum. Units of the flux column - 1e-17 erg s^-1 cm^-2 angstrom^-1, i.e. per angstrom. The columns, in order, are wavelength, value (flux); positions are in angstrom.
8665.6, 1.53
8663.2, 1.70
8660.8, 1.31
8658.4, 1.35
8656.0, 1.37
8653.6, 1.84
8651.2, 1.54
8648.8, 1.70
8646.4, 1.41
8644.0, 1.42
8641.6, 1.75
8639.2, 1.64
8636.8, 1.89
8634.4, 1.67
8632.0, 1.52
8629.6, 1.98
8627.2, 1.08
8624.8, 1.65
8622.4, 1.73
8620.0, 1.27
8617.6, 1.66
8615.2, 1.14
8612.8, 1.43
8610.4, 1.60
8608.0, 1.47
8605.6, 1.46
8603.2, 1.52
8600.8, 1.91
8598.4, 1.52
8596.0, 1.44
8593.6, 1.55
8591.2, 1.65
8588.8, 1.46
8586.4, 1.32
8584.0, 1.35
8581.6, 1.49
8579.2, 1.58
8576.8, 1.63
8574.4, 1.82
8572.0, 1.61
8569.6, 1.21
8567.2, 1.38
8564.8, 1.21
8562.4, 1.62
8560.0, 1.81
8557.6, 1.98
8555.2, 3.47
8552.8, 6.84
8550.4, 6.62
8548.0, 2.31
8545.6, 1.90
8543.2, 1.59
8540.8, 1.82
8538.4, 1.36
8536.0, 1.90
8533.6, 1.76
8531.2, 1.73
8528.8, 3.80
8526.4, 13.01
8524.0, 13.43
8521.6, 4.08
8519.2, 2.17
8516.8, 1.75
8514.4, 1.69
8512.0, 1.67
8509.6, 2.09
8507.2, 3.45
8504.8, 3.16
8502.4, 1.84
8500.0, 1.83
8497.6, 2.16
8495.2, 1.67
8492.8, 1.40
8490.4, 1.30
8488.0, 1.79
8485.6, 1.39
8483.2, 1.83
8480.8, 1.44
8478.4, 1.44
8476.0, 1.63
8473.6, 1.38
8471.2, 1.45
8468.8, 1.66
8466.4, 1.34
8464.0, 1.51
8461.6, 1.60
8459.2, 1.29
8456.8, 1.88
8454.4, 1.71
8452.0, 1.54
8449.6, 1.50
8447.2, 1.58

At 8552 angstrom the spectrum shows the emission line [N II] 6583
